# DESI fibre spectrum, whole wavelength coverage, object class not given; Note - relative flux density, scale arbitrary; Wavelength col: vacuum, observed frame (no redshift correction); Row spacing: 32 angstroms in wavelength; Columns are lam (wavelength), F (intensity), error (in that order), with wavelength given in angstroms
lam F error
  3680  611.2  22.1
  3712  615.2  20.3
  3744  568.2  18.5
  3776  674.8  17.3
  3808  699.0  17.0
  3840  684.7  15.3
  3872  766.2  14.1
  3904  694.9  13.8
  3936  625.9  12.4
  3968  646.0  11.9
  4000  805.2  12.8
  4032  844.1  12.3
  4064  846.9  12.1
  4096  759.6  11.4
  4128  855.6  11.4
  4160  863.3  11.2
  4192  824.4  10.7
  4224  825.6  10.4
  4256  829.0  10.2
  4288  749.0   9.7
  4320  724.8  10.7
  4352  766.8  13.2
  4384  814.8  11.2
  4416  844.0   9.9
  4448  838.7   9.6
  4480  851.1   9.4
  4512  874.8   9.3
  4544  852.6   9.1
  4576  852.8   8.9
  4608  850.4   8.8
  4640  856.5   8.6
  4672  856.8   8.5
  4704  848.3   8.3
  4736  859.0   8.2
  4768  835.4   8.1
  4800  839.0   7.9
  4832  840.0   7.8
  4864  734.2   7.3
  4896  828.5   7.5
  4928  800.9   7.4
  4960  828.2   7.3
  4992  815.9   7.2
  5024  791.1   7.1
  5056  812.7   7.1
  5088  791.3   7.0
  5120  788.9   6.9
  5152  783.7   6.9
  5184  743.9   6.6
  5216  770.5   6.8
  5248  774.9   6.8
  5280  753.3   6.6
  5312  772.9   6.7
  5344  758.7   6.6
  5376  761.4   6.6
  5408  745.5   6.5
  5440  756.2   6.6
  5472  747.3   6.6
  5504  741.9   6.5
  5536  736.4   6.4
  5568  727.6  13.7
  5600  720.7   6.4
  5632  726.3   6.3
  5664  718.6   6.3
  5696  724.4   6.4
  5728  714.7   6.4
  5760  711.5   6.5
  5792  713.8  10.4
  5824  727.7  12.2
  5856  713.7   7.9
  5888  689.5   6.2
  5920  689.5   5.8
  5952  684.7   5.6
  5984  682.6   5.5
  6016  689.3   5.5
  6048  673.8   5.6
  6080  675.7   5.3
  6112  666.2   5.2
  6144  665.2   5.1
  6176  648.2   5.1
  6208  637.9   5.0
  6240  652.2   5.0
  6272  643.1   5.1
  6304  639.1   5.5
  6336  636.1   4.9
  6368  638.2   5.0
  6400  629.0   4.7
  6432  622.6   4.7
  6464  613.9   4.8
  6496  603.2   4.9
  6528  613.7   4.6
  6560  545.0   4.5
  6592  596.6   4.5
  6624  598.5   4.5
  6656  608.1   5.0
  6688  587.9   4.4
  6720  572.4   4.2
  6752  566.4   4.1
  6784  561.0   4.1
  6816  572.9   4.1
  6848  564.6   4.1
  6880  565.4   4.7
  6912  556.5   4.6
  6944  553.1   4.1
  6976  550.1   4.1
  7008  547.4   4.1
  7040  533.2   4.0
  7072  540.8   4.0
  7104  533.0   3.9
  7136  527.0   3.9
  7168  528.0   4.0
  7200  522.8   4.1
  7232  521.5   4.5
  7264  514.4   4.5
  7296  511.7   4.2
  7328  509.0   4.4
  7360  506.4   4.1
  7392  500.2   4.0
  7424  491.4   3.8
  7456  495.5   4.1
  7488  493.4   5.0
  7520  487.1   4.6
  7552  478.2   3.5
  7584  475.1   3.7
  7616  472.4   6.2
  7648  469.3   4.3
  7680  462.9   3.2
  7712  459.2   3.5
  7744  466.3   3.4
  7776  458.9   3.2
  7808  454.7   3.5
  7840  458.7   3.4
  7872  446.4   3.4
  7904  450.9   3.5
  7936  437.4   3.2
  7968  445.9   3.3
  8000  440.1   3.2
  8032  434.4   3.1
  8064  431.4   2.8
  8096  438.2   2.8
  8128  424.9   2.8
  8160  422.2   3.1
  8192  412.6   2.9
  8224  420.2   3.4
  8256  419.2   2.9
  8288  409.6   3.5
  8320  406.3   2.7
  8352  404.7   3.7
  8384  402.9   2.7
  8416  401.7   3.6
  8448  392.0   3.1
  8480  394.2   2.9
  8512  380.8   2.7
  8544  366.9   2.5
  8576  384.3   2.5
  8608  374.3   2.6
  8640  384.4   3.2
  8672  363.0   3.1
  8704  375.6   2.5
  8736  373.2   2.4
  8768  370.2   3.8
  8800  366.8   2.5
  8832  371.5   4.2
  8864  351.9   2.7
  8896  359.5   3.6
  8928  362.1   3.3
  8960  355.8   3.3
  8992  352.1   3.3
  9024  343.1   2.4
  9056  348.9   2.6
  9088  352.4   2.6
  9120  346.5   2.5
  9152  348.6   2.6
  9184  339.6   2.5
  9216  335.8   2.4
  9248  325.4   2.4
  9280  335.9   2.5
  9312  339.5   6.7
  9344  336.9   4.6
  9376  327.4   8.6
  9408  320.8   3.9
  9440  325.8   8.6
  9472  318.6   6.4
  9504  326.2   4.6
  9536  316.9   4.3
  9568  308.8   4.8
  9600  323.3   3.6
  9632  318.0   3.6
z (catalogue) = 0.00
